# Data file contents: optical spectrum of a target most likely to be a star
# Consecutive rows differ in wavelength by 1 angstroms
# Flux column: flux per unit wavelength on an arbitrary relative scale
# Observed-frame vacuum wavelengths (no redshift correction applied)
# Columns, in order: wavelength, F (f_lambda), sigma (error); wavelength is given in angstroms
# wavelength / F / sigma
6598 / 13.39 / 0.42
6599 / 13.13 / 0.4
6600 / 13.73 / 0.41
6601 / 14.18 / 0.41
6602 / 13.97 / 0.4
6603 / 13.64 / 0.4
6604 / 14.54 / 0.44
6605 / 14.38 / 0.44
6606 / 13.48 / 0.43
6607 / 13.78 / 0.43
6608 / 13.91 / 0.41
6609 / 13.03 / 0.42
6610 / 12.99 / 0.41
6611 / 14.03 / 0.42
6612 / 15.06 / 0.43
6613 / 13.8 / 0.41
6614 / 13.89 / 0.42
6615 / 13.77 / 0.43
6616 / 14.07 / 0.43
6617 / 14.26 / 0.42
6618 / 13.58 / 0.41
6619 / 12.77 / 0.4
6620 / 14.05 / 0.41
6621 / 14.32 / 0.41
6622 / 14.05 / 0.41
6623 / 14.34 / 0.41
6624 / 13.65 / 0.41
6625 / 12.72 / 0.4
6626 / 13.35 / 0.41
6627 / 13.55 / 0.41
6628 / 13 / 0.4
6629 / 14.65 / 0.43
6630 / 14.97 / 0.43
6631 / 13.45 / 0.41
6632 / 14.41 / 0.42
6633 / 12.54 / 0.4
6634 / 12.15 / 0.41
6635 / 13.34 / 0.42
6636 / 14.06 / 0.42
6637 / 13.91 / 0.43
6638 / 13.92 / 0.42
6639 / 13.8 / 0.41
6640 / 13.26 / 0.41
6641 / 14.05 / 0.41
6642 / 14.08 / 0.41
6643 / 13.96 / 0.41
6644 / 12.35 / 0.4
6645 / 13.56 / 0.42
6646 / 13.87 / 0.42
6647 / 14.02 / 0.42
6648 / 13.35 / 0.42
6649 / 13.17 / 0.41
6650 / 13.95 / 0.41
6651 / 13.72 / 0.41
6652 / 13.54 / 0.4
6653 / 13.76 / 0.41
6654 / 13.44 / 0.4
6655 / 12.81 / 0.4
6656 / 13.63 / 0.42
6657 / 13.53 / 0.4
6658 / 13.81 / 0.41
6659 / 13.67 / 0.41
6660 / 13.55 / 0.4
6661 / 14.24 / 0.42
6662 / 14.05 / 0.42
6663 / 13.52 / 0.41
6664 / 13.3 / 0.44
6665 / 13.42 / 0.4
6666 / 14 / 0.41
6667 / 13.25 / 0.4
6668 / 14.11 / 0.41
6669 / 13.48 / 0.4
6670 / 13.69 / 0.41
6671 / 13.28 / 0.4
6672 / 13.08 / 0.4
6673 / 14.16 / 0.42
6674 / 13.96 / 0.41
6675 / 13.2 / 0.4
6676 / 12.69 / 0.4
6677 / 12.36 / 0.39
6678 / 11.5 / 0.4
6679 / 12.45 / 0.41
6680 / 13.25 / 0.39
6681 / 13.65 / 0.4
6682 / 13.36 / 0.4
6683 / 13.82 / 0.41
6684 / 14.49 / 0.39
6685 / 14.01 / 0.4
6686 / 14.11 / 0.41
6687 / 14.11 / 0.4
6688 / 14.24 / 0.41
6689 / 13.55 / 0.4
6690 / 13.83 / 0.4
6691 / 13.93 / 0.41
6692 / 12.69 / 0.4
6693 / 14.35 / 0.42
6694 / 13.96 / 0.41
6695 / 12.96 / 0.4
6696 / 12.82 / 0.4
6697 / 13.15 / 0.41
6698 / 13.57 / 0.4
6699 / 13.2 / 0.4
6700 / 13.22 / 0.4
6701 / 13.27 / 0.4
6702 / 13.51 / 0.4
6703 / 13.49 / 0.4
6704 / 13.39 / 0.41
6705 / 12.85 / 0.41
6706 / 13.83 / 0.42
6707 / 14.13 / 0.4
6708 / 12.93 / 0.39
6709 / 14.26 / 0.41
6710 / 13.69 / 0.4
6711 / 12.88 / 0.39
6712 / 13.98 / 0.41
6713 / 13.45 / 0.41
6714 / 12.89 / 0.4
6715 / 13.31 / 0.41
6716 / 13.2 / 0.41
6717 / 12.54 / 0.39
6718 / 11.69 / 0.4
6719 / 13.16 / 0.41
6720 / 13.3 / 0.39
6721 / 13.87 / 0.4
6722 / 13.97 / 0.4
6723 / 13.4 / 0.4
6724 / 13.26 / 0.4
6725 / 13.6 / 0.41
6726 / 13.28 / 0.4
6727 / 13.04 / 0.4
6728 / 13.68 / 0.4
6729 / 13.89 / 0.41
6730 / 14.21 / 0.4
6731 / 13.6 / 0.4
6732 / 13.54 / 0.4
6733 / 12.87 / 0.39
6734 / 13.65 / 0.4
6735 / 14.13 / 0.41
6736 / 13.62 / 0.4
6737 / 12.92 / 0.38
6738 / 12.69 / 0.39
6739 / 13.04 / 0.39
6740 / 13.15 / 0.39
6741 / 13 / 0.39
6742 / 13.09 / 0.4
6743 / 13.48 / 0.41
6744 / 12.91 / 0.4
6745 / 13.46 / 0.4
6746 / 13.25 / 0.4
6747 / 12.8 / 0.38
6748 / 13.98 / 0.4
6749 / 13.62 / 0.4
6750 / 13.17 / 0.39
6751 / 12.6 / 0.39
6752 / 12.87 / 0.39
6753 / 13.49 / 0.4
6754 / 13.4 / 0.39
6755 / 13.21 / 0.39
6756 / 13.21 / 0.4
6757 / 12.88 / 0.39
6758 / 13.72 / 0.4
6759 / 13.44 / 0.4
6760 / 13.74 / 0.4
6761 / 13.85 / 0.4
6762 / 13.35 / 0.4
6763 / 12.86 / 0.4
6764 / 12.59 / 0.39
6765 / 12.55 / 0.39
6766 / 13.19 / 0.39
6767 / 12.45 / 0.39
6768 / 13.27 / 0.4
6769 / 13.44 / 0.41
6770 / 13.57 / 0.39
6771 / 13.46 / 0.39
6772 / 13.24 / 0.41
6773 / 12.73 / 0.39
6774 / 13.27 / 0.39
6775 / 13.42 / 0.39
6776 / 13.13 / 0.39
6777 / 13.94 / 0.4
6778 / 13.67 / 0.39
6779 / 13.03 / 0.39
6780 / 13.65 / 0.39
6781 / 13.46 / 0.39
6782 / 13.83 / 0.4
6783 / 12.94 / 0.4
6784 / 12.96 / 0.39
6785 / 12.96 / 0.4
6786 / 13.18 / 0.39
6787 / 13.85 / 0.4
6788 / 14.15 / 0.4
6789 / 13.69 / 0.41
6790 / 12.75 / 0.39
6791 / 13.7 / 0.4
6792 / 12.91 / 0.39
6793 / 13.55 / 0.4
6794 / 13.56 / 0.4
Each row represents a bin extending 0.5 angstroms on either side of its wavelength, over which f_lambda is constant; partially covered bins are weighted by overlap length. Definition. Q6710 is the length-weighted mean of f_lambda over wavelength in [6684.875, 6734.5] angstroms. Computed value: 13.5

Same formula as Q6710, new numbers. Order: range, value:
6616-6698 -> 13.6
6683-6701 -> 13.7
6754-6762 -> 13.4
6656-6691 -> 13.6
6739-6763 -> 13.3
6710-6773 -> 13.3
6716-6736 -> 13.4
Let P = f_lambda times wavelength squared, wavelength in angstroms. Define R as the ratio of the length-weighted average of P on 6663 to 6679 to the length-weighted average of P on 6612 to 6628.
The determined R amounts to 1.0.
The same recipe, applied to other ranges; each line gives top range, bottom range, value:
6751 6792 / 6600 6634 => 1.01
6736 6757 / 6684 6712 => 0.98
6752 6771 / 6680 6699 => 0.99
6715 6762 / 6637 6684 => 1.01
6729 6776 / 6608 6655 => 1.01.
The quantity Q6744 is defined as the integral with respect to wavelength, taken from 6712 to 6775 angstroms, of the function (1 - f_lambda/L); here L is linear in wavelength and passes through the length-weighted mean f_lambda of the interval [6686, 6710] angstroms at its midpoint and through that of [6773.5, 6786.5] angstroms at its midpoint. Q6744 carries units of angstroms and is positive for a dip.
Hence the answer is 0.8 angstroms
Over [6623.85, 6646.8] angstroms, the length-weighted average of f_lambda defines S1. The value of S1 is 13.6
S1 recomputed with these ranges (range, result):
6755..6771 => 13.2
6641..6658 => 13.6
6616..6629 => 13.7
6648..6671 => 13.6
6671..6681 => 13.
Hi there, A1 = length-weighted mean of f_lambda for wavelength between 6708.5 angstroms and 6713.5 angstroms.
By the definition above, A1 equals 13.7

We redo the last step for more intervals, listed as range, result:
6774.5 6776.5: 13.3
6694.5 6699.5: 13.1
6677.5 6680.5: 12.4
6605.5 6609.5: 13.5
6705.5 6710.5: 13.8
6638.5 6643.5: 13.8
